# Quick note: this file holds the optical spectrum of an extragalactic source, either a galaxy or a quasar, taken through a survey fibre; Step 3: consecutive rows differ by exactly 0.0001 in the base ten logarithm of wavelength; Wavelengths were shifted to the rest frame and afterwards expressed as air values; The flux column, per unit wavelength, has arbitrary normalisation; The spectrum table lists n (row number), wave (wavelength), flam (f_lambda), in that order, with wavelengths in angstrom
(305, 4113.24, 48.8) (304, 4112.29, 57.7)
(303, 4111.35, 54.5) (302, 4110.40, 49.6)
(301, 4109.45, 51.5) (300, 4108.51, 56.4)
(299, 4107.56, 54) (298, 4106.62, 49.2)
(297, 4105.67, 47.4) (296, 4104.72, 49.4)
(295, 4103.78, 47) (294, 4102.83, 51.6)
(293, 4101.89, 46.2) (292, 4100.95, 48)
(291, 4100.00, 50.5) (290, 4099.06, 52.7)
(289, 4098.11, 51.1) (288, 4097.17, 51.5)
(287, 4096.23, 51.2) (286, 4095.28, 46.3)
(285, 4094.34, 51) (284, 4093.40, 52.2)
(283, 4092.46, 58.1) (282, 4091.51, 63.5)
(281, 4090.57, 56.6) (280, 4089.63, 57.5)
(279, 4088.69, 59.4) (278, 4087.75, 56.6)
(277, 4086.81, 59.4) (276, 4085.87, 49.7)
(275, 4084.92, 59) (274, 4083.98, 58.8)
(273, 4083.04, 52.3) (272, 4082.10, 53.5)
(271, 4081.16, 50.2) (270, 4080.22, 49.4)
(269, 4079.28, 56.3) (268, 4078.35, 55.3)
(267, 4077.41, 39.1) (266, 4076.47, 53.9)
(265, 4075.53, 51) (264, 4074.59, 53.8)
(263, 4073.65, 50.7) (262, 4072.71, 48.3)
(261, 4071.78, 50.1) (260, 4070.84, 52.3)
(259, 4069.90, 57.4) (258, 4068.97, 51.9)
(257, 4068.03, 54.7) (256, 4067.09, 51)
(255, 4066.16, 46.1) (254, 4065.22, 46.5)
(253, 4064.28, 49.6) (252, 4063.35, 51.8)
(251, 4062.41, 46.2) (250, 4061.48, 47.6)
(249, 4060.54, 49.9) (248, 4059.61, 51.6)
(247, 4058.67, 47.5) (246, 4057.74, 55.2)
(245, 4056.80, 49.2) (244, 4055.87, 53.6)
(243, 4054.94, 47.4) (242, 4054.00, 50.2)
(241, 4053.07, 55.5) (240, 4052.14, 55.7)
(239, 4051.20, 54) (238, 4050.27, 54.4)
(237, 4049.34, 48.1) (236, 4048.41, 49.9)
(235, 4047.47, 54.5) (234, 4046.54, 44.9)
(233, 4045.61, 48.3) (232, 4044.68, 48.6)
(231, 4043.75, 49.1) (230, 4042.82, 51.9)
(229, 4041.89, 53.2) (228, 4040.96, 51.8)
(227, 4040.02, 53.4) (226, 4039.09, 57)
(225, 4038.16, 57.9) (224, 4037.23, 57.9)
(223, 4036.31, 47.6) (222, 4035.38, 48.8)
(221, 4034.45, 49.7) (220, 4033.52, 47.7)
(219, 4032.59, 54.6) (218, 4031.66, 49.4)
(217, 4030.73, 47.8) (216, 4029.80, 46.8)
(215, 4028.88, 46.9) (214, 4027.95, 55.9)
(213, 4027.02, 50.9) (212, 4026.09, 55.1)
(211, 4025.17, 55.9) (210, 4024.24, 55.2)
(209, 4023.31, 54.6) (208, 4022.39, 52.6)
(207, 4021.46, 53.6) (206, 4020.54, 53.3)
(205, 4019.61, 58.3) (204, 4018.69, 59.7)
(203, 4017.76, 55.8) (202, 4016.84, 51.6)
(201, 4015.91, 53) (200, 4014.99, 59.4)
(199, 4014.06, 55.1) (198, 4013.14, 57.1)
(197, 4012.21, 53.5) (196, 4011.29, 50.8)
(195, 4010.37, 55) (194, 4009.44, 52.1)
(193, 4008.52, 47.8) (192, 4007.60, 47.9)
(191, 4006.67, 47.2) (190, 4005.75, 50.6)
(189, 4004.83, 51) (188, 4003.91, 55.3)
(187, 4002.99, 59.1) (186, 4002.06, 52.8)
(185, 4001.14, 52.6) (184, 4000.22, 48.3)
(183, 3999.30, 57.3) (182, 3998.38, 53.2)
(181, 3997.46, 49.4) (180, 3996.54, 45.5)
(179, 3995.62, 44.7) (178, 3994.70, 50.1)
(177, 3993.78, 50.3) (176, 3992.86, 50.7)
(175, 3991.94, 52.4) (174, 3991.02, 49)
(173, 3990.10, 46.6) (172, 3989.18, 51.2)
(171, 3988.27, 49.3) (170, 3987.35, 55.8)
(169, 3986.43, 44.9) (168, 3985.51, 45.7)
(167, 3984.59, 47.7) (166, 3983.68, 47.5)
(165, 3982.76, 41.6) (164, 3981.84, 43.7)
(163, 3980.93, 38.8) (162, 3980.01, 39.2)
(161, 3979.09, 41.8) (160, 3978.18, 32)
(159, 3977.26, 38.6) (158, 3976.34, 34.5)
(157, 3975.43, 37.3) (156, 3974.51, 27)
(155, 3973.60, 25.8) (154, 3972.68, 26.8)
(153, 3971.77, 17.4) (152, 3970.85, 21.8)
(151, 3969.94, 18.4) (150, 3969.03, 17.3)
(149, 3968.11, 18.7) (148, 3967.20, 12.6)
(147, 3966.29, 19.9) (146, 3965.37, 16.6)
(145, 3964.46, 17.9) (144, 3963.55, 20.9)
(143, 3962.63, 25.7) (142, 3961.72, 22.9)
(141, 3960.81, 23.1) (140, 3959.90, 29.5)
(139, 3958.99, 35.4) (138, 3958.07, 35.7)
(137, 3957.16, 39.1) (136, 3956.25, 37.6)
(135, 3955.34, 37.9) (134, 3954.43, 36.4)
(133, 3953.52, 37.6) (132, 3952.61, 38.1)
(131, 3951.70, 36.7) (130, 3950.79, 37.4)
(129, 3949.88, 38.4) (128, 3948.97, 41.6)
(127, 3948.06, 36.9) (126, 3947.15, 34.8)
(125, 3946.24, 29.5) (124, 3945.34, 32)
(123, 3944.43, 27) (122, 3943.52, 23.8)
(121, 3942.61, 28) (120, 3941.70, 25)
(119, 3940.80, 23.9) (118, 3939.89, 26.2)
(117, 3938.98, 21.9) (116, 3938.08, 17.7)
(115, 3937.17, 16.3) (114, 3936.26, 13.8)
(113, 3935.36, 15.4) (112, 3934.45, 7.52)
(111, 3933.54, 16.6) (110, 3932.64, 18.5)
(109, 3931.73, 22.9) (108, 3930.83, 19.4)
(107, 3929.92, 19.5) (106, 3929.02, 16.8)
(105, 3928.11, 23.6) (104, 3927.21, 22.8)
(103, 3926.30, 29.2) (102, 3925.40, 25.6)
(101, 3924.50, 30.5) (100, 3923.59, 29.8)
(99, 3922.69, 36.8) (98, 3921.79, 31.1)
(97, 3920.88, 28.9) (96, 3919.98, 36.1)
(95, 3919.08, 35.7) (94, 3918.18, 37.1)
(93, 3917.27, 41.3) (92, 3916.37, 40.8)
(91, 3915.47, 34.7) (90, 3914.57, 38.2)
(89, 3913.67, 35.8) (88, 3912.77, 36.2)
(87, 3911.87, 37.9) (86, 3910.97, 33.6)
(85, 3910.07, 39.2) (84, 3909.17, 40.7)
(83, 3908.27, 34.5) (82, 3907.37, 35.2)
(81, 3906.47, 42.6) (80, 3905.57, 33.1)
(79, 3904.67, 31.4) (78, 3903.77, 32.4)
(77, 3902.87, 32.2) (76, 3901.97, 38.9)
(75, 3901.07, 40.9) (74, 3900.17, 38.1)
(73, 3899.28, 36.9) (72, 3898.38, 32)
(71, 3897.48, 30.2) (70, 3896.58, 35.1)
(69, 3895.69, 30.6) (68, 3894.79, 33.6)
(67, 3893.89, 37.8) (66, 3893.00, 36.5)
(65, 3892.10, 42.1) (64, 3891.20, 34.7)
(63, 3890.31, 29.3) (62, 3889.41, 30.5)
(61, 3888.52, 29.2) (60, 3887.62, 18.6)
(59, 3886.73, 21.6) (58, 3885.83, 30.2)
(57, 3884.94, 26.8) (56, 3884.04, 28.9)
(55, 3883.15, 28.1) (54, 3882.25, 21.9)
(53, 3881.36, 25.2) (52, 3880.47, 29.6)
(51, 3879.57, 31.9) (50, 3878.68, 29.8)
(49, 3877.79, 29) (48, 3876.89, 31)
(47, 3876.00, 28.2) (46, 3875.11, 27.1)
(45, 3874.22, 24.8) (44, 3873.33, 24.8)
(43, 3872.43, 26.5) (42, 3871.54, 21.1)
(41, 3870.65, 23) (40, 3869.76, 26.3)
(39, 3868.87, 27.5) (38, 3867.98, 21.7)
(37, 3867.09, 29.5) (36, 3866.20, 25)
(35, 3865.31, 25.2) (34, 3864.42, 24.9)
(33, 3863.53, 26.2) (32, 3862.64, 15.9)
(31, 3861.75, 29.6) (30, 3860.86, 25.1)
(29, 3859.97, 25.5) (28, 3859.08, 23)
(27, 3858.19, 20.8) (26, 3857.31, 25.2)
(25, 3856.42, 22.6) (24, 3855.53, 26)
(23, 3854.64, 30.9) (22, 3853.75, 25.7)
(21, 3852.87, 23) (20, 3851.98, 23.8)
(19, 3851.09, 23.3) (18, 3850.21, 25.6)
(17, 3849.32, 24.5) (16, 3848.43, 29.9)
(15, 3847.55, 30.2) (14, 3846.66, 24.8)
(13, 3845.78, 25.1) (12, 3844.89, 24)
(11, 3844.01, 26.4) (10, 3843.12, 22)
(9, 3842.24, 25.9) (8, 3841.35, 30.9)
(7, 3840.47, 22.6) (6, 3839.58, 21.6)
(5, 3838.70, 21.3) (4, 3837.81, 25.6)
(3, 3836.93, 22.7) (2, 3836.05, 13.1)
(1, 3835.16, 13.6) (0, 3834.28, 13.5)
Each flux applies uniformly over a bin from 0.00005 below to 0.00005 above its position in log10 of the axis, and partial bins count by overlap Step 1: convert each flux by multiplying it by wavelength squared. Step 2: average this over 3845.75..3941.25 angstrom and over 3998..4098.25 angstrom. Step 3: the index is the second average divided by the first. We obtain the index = 2.00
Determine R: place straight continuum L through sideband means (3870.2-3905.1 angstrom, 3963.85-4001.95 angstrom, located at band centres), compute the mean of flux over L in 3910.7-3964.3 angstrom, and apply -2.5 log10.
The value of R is 0.18 mag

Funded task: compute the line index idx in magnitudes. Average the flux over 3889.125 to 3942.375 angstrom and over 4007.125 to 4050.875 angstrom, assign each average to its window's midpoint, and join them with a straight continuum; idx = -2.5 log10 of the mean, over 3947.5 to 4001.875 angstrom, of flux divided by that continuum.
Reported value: 0.14 mag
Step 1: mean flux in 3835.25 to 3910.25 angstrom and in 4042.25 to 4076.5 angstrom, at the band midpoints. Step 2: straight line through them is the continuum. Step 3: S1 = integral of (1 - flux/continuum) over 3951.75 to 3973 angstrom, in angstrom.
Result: 6.7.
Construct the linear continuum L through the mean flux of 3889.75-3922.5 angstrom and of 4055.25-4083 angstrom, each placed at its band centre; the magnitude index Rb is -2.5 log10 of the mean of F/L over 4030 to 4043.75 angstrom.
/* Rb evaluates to -0.09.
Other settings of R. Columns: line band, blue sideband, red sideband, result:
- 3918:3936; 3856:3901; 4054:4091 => 0.335 mag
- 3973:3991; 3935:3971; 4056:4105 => -0.249 mag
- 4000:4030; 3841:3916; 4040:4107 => -0.185 mag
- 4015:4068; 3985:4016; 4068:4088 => 0.007 mag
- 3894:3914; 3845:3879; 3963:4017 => -0.146 mag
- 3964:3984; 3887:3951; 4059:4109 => 0.301 mag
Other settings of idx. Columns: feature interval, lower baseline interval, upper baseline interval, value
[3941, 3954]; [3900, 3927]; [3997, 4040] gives 0.23 mag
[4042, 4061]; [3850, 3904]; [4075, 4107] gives -0.07 mag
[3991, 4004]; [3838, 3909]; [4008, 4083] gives -0.14 mag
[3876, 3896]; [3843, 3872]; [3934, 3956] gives -0.14 mag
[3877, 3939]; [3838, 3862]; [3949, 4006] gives 0.03 mag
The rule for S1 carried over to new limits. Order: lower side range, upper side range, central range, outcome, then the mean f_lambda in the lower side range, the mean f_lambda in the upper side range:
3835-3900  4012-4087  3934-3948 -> 5.2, 26.7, 52.1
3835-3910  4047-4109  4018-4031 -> -2.2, 28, 52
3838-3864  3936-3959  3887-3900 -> -2.3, 24.9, 31.2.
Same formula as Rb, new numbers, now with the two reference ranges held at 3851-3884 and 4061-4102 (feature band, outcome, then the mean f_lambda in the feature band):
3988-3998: -0.19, 49.1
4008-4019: -0.23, 54.1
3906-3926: -0.12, 35.5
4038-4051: -0.08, 51.5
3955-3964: 0.21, 30.7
